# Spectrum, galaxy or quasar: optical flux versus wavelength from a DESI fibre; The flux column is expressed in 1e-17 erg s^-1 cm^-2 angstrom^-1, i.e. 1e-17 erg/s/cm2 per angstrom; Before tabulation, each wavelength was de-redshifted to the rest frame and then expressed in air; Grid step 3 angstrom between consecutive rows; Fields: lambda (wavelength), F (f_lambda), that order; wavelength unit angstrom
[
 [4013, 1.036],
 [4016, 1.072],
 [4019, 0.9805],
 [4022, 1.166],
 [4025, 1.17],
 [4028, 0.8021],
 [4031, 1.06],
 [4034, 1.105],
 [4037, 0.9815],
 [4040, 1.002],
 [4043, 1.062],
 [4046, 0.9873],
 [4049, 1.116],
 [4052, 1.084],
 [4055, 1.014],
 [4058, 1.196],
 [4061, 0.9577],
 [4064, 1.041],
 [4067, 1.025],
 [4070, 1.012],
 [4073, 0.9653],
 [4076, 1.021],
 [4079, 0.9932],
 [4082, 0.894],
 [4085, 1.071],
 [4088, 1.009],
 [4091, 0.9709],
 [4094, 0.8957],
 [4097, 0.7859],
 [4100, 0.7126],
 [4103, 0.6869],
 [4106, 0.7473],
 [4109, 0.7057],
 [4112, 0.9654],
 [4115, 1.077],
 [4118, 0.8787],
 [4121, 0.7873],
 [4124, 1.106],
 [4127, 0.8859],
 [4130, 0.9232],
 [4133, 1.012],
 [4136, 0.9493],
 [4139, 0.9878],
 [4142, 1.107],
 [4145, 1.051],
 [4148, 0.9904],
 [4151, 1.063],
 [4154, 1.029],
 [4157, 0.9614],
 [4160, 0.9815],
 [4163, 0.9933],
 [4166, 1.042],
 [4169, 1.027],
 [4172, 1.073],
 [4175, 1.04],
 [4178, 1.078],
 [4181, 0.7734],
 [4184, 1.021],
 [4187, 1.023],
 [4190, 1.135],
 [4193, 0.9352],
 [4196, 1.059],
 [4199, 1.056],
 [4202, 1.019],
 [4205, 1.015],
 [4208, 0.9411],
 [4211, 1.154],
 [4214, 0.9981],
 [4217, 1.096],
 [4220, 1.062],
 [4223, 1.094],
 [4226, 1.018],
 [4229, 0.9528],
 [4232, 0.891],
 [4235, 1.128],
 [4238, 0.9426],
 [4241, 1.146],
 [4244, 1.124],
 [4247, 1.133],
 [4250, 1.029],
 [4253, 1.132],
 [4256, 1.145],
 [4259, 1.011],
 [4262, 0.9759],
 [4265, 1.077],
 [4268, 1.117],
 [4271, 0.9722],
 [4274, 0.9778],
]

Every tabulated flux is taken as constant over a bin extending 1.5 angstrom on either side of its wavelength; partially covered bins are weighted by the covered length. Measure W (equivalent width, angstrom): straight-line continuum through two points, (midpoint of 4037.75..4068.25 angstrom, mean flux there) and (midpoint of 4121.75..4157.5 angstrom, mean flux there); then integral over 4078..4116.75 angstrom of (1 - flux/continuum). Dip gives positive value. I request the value 5.3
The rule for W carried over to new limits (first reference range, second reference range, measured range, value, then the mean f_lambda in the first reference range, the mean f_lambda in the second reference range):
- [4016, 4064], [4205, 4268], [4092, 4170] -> 8.4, 1.05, 1.05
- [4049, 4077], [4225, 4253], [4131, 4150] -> 0.5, 1.04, 1.05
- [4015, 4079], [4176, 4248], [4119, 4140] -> 1.8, 1.04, 1.03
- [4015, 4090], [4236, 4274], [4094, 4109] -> 4.2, 1.03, 1.06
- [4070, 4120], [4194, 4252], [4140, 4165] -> -1.5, 0.901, 1.04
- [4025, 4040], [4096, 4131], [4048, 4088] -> -3.7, 1.01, 0.855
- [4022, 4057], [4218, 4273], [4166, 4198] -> 1.0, 1.04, 1.05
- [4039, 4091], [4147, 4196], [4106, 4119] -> 1.7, 1.03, 1.01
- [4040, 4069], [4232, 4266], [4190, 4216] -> 0.8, 1.05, 1.07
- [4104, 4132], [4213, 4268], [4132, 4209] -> -4.1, 0.896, 1.06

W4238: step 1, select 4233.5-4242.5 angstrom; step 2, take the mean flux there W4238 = 1.07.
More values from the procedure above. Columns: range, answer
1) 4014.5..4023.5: 1.07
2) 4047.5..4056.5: 1.07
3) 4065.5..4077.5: 1.01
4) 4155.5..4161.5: 0.971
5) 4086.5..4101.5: 0.875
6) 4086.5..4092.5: 0.99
